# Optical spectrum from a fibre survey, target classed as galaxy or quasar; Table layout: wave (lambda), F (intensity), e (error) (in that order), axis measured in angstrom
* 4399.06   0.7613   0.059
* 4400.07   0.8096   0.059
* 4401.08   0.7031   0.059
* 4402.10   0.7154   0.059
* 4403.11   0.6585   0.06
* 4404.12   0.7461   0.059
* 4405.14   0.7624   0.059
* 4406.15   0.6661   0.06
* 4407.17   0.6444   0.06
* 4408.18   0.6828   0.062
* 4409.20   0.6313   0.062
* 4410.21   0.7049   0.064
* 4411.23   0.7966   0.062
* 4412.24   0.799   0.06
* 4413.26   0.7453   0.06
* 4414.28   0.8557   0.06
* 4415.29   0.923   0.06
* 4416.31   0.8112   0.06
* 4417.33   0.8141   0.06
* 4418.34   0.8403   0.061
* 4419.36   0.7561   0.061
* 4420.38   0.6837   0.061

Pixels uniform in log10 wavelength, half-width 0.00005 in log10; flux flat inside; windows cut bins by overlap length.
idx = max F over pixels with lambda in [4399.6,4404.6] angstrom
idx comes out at 0.8096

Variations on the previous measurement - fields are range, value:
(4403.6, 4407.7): 0.7624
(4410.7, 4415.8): 0.923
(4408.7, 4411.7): 0.7966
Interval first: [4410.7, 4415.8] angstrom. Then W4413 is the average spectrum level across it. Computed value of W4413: 0.823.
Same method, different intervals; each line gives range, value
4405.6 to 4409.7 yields 0.657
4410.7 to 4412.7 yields 0.798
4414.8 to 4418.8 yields 0.847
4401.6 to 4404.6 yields 0.708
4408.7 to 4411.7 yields 0.71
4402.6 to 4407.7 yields 0.696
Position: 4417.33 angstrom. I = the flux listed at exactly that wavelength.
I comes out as 0.8141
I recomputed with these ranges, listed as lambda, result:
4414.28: 0.8557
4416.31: 0.8112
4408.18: 0.6828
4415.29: 0.923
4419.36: 0.7561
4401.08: 0.7031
